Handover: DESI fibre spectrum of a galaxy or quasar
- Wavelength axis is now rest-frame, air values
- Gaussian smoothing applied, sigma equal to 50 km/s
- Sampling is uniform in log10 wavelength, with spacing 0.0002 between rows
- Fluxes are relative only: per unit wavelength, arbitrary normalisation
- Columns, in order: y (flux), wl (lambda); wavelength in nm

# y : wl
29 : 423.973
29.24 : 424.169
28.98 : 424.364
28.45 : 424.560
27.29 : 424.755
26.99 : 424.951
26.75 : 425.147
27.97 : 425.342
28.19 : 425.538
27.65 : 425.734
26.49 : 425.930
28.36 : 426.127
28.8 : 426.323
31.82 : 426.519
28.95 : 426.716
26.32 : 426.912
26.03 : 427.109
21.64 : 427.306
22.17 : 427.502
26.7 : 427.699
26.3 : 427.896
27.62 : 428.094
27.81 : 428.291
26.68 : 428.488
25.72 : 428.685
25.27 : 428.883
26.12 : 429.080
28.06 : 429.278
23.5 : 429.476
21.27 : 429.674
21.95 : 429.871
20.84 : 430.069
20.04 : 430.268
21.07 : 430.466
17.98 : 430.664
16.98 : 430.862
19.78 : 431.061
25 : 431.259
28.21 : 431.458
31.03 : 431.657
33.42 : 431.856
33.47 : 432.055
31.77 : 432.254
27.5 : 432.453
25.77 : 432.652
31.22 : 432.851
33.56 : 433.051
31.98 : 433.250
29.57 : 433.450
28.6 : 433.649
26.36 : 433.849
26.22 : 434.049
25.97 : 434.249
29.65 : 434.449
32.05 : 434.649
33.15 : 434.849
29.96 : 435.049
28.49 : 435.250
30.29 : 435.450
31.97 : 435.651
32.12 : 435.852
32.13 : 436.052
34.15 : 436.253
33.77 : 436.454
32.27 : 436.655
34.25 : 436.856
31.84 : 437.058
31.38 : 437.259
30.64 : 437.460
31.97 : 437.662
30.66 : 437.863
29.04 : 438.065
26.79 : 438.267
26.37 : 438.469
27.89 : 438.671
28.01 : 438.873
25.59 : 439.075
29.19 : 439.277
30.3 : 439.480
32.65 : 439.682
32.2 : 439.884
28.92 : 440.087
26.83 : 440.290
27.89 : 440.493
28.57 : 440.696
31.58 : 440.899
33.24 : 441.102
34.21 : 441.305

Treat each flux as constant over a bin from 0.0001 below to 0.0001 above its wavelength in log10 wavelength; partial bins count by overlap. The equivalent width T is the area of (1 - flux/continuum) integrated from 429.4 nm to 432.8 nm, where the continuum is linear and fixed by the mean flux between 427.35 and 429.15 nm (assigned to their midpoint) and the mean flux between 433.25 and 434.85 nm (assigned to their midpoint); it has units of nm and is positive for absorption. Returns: 0.328 nm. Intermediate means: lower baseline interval 25.9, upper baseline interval 28.9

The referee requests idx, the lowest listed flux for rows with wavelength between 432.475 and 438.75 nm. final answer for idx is 25.77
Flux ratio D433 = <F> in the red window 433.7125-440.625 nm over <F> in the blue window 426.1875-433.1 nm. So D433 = 1.16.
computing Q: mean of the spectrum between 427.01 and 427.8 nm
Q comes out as 24.1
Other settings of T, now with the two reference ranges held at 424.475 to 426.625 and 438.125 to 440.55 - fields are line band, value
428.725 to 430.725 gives 0.39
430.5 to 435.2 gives 0.03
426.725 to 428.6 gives 0.15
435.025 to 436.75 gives -0.20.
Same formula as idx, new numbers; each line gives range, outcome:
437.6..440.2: 25.59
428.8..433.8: 16.98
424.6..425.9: 26.75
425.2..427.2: 26.03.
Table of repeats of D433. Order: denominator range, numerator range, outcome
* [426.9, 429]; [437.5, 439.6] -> 1.12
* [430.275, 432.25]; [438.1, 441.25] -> 1.15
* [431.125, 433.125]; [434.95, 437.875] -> 1.06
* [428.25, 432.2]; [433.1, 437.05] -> 1.24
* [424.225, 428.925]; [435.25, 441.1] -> 1.12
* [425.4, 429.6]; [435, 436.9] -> 1.20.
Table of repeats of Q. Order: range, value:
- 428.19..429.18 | 26.3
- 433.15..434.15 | 28.6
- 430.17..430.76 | 19.7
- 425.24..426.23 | 27.7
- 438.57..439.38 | 27.7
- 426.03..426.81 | 29.5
